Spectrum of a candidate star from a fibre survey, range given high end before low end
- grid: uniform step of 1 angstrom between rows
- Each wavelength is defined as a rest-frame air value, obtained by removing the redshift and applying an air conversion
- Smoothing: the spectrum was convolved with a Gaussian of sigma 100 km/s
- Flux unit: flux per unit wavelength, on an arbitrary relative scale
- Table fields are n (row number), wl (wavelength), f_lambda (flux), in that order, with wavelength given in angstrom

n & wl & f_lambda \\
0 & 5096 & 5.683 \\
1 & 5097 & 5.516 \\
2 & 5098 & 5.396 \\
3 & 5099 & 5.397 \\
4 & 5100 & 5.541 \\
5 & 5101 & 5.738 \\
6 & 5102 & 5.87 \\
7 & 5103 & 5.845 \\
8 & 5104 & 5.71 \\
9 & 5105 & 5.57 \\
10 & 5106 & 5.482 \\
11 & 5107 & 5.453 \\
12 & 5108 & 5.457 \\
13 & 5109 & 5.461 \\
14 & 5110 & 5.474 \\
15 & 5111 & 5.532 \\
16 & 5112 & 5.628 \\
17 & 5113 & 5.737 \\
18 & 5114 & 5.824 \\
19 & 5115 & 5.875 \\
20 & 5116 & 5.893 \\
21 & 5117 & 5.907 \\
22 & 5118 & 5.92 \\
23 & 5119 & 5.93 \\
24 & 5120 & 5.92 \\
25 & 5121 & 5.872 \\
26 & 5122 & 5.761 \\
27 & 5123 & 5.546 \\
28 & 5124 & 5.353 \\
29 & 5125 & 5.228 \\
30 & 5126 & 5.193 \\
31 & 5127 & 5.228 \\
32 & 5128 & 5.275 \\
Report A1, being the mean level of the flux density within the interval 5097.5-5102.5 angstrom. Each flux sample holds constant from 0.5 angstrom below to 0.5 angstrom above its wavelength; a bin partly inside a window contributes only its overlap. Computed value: 5.59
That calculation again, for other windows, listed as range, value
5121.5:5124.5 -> 5.55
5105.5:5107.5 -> 5.47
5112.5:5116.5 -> 5.83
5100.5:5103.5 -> 5.82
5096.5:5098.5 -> 5.46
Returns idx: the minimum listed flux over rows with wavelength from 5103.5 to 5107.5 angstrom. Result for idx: 5.453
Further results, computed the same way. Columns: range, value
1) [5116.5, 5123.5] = 5.546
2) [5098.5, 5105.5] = 5.397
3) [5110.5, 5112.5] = 5.532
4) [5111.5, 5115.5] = 5.628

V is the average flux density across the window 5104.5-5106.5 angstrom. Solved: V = 5.53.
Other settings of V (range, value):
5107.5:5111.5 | 5.48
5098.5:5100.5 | 5.47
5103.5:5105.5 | 5.64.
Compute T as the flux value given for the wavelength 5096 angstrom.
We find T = 5.683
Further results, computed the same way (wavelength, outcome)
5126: 5.193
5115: 5.875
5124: 5.353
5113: 5.737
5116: 5.893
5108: 5.457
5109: 5.461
